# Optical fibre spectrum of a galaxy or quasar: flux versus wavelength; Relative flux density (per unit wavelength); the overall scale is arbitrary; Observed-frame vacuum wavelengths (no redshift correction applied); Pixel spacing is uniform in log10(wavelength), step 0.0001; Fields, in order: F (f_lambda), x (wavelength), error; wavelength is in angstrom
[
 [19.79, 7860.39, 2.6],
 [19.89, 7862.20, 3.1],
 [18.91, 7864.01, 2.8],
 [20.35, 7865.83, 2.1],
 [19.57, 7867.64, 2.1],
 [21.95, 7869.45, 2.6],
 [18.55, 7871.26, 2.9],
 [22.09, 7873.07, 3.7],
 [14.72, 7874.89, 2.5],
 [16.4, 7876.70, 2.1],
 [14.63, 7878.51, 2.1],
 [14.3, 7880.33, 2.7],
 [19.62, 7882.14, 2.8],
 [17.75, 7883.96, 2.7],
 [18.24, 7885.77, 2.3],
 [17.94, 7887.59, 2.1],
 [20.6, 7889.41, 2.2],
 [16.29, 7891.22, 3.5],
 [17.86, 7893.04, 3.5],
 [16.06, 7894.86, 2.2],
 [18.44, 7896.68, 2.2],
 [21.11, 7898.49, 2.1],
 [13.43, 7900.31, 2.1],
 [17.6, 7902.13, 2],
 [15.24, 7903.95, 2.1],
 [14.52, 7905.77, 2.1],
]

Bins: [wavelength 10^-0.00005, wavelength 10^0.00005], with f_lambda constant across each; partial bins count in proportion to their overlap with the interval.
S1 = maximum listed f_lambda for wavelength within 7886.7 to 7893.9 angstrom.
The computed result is 20.6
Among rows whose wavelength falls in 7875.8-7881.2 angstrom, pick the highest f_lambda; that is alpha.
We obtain 16.4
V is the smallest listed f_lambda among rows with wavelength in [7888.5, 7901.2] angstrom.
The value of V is 13.43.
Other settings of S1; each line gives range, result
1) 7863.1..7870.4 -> 21.95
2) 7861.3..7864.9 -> 19.89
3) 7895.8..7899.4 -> 21.11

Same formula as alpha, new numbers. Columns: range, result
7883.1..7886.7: 18.24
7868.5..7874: 22.09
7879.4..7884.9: 19.62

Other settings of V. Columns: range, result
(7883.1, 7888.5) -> 17.75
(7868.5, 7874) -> 18.55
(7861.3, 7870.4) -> 18.91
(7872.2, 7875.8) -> 14.72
